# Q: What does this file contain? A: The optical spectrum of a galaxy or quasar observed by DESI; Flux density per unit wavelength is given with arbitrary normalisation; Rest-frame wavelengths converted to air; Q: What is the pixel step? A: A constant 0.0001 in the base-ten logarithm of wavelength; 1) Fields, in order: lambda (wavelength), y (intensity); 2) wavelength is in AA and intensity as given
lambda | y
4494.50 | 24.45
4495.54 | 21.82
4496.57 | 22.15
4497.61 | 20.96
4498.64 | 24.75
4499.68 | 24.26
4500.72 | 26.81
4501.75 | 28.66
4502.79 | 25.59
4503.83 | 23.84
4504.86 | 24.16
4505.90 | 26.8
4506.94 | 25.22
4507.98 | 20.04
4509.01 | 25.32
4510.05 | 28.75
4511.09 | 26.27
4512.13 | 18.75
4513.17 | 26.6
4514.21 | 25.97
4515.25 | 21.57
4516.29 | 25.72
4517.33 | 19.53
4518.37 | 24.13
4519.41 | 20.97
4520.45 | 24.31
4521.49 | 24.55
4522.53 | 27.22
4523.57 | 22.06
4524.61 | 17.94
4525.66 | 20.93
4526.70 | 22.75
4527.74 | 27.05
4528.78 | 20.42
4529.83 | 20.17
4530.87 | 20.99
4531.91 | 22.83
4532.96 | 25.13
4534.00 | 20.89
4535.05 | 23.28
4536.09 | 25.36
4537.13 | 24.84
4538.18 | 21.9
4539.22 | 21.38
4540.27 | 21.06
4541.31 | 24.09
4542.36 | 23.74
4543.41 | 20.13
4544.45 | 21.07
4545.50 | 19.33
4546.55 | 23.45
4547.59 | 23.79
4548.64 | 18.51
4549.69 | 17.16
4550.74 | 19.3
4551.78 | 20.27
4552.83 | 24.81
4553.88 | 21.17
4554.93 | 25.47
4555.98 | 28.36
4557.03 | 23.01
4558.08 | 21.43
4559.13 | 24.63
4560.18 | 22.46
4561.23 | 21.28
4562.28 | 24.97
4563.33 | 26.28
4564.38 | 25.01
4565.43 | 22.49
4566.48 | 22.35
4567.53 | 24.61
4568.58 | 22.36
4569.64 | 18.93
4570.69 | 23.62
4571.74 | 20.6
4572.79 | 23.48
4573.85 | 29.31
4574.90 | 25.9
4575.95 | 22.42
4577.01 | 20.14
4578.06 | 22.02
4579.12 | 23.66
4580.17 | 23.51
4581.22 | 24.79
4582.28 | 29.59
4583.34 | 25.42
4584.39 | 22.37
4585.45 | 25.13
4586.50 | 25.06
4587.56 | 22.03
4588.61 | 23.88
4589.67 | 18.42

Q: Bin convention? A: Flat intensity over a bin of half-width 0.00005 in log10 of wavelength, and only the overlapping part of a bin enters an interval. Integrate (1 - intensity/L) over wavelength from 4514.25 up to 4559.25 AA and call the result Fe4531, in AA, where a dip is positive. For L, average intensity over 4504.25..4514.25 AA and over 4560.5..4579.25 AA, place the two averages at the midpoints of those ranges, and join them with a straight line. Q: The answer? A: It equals 2.9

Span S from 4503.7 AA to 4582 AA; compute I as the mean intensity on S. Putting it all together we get 23.1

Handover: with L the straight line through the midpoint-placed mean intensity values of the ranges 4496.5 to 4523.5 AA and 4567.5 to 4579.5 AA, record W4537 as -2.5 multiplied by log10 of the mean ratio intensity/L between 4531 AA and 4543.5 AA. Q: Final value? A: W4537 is 0.04 mag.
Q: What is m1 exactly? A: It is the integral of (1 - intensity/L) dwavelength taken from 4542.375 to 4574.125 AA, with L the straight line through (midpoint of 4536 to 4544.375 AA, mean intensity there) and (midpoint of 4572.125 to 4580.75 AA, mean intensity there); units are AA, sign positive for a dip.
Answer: 0.8 AA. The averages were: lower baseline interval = 22.6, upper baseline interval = 23.8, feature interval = 22.6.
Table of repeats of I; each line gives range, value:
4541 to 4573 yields 22.5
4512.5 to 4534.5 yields 22.9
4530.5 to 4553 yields 21.9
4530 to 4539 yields 23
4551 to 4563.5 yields 23.5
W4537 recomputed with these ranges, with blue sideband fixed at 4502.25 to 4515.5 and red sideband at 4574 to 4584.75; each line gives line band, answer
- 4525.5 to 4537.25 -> 0.072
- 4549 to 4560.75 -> 0.086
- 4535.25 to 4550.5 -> 0.121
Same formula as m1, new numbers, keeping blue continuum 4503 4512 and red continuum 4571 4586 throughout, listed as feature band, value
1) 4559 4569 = 0.3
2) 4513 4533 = 1.4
